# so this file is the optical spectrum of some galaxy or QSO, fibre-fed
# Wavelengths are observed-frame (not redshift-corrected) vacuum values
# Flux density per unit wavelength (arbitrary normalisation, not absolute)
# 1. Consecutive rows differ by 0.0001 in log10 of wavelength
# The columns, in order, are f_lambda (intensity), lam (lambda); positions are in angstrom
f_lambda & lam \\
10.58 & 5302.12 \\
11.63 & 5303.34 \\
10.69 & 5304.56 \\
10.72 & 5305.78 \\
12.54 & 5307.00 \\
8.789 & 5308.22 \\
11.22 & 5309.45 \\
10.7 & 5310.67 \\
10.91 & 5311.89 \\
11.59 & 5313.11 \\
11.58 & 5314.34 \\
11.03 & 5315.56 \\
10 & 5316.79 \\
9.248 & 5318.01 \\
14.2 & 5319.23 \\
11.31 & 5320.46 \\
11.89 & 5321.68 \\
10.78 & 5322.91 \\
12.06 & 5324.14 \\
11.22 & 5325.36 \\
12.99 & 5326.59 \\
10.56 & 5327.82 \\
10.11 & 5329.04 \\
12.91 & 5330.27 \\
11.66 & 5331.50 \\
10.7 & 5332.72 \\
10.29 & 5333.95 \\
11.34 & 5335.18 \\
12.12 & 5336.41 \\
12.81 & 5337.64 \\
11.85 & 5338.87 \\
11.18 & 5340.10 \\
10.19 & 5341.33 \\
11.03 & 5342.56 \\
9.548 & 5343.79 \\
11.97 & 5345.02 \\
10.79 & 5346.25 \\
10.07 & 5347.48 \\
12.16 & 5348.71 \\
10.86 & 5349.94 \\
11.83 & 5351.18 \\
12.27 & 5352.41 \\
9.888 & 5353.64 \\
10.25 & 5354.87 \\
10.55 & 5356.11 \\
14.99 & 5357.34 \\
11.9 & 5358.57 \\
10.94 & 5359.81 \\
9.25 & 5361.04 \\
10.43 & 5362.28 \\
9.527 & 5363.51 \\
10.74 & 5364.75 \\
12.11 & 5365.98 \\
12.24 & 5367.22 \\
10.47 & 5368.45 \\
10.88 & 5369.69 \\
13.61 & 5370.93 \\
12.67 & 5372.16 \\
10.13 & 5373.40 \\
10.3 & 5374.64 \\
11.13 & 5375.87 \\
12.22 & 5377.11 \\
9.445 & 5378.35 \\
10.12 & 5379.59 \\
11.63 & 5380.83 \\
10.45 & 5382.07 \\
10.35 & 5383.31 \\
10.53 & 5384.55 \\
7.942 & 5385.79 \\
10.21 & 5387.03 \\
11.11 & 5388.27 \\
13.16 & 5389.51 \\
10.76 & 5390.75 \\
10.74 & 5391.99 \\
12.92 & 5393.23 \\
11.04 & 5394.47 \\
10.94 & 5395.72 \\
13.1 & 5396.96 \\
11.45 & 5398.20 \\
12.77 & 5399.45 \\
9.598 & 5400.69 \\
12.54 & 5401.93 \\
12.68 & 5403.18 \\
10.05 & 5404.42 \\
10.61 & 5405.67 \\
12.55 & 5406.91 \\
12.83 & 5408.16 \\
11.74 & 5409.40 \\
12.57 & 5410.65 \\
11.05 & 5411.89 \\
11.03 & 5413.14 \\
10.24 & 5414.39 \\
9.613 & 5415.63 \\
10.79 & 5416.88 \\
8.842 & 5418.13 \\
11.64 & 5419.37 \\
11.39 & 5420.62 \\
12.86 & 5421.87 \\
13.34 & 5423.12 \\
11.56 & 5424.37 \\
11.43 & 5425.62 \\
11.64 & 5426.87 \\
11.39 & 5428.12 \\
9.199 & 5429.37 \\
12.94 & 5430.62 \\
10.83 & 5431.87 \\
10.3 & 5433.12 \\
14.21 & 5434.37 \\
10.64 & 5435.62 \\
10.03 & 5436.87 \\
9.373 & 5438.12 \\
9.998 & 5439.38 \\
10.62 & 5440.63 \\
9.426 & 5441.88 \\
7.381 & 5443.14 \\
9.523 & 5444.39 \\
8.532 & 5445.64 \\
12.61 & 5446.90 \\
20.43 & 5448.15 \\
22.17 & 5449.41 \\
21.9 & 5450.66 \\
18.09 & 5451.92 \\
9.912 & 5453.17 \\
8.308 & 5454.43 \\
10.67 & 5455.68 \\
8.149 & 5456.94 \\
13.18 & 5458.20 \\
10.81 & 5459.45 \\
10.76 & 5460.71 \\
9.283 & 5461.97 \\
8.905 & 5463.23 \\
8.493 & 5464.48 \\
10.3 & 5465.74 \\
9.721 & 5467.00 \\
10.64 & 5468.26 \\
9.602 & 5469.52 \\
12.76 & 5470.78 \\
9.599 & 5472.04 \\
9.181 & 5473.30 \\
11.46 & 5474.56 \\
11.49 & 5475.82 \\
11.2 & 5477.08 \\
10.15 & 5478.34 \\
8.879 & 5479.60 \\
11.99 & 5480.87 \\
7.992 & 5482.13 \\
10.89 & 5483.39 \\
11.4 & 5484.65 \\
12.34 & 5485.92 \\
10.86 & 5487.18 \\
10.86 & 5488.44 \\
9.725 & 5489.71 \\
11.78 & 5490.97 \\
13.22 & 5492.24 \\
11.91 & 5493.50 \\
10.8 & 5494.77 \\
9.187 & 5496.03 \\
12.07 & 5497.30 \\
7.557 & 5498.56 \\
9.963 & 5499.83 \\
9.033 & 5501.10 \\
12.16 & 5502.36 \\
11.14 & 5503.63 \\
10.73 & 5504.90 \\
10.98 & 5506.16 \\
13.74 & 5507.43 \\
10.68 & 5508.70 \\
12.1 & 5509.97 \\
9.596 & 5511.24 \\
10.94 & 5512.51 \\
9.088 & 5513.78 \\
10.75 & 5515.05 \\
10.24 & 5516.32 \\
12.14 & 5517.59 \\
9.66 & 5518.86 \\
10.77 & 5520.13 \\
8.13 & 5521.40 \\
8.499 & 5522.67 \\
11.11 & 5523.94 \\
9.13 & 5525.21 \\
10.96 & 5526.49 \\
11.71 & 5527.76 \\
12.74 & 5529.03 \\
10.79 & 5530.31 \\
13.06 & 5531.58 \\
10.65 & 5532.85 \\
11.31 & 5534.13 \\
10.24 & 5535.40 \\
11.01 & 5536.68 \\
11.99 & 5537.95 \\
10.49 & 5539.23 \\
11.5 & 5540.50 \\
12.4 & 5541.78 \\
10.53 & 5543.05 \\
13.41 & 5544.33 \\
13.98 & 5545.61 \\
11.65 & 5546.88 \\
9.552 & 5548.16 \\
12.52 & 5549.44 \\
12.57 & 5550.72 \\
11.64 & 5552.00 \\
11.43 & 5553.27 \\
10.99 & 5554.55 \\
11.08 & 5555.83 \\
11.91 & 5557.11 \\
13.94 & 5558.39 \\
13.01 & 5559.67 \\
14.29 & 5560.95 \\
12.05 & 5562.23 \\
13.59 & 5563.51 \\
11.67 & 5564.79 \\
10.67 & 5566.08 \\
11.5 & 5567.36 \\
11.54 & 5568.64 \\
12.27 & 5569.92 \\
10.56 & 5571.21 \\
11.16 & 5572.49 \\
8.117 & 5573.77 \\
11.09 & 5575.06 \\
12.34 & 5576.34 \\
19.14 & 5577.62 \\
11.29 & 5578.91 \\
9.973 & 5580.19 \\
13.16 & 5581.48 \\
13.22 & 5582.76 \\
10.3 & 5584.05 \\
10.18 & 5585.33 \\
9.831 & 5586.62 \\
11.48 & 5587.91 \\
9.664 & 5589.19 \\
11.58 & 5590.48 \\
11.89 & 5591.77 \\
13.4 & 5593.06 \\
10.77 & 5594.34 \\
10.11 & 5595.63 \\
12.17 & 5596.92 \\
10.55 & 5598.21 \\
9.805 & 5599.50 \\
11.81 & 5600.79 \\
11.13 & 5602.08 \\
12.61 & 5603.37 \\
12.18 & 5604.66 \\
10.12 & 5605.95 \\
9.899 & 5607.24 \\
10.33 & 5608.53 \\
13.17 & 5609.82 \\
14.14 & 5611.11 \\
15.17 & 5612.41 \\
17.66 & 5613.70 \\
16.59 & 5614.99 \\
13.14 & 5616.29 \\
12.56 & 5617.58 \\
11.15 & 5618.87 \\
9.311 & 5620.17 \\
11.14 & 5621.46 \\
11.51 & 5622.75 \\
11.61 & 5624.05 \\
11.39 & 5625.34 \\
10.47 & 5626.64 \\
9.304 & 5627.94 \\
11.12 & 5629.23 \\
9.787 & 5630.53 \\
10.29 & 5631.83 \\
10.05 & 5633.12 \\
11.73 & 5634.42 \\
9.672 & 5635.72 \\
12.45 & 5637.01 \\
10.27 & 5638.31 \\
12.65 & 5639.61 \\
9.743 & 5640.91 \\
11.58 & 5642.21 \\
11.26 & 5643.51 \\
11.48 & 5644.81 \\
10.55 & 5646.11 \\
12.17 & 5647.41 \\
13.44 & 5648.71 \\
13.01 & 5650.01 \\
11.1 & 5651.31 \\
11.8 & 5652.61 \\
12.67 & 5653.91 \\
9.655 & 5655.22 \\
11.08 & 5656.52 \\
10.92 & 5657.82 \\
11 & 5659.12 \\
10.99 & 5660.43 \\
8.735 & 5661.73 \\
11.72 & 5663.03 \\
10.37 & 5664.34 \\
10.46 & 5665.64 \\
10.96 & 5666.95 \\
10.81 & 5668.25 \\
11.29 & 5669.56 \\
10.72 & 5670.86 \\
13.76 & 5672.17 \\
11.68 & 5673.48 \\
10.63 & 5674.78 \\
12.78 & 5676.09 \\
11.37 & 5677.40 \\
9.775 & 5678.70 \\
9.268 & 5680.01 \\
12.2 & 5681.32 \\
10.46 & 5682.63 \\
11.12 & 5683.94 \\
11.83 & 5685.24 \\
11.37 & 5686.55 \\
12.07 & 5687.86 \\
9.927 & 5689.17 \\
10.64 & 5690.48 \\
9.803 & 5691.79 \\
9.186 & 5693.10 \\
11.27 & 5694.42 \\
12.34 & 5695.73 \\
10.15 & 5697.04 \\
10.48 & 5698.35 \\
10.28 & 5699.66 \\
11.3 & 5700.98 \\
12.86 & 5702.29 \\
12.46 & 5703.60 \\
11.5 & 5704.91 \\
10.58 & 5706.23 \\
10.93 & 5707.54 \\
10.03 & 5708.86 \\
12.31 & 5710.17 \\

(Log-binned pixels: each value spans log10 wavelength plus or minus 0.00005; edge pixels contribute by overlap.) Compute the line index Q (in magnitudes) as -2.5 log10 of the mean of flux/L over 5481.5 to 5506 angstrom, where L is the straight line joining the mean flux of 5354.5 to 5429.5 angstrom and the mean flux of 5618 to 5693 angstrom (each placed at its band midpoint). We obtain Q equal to 0.04 mag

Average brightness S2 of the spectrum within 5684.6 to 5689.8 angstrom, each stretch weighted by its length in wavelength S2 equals 11.3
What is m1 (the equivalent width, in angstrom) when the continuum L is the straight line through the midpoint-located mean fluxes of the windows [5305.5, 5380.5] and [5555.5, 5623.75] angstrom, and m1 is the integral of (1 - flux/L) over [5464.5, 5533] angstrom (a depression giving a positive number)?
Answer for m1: 5.8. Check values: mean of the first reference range 11.2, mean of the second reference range 11.9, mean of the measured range 10.7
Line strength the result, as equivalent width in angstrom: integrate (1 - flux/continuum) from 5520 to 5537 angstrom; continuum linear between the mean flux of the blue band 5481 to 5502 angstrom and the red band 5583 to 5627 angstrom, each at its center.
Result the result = 0.5 angstrom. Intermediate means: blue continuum 10.7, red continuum 11.8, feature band 10.7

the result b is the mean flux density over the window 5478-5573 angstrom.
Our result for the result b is 11.2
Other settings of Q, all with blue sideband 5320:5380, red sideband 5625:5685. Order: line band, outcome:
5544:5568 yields -0.10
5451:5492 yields 0.05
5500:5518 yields 0.02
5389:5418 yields -0.02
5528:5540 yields -0.02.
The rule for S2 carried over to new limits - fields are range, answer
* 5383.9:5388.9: 9.96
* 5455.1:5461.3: 10.7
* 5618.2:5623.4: 10.8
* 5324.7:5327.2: 12.1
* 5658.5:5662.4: 10.2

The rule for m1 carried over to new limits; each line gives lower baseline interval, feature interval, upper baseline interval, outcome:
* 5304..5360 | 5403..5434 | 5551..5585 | 0.5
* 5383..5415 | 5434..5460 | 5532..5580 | -1.5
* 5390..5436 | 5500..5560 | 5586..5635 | 1.7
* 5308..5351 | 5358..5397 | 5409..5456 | 1.7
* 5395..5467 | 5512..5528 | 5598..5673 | 1.8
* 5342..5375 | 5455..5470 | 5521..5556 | 1.6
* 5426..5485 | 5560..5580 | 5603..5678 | -1.1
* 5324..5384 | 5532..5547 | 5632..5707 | -0.6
